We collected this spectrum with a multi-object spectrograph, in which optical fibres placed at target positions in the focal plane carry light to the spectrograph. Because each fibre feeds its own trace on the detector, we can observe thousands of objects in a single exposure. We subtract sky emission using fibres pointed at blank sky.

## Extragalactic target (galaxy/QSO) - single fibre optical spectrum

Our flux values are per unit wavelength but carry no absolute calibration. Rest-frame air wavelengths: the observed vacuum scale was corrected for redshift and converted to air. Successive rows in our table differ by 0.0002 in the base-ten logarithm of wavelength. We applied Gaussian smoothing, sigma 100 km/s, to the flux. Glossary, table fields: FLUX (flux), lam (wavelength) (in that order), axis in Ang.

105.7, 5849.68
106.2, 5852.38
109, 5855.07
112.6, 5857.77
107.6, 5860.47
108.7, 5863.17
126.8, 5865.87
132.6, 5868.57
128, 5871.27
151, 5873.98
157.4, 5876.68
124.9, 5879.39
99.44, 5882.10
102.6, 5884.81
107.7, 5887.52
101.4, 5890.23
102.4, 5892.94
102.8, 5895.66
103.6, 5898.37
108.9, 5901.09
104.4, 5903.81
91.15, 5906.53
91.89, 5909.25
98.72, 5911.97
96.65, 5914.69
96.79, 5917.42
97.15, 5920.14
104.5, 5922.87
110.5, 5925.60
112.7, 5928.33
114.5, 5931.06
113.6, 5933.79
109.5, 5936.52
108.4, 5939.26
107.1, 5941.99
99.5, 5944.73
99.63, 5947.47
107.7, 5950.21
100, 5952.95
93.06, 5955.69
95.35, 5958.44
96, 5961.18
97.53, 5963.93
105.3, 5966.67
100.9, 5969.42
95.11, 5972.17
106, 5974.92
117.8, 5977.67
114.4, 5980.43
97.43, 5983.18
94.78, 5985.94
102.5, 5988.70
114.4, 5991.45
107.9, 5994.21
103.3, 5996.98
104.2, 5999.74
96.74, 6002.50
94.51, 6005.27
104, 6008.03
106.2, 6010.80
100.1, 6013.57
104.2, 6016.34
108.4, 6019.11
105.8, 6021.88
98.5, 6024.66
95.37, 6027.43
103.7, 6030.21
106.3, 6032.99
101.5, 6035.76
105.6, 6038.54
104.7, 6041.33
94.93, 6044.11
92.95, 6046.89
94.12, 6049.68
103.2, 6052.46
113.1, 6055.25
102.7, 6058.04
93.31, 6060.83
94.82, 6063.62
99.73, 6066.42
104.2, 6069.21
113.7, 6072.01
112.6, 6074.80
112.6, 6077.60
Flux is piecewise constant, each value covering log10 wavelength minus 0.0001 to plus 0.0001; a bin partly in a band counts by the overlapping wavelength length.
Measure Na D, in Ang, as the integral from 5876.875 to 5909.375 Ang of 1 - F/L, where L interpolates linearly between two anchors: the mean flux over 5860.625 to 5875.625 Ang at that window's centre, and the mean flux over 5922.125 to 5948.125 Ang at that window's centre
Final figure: 4.1 Ang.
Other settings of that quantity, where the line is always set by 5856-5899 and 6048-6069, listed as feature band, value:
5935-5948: 0.68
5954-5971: 1.73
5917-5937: 0.81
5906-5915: 1.52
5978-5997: 0.18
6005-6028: 0.37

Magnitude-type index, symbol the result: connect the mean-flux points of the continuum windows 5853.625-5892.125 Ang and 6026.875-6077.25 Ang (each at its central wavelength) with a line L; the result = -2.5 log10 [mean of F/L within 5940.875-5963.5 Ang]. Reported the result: 0.12 mag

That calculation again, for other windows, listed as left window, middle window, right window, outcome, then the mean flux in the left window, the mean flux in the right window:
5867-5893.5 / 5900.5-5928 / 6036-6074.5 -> 0.17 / 121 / 102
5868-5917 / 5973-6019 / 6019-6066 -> 0.00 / 111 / 101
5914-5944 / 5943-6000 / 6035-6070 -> 0.02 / 107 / 100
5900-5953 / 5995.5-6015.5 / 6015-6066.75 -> 0.01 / 104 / 101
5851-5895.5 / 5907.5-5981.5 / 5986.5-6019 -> 0.06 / 117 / 103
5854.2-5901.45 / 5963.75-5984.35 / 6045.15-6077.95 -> 0.04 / 116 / 103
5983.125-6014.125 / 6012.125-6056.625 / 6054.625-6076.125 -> 0.01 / 102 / 104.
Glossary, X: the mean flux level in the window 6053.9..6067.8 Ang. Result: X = 101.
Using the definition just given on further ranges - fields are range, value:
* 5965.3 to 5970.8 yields 103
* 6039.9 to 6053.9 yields 98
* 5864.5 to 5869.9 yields 130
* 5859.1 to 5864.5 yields 108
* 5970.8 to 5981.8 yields 108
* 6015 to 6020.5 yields 106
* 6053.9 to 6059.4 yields 108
